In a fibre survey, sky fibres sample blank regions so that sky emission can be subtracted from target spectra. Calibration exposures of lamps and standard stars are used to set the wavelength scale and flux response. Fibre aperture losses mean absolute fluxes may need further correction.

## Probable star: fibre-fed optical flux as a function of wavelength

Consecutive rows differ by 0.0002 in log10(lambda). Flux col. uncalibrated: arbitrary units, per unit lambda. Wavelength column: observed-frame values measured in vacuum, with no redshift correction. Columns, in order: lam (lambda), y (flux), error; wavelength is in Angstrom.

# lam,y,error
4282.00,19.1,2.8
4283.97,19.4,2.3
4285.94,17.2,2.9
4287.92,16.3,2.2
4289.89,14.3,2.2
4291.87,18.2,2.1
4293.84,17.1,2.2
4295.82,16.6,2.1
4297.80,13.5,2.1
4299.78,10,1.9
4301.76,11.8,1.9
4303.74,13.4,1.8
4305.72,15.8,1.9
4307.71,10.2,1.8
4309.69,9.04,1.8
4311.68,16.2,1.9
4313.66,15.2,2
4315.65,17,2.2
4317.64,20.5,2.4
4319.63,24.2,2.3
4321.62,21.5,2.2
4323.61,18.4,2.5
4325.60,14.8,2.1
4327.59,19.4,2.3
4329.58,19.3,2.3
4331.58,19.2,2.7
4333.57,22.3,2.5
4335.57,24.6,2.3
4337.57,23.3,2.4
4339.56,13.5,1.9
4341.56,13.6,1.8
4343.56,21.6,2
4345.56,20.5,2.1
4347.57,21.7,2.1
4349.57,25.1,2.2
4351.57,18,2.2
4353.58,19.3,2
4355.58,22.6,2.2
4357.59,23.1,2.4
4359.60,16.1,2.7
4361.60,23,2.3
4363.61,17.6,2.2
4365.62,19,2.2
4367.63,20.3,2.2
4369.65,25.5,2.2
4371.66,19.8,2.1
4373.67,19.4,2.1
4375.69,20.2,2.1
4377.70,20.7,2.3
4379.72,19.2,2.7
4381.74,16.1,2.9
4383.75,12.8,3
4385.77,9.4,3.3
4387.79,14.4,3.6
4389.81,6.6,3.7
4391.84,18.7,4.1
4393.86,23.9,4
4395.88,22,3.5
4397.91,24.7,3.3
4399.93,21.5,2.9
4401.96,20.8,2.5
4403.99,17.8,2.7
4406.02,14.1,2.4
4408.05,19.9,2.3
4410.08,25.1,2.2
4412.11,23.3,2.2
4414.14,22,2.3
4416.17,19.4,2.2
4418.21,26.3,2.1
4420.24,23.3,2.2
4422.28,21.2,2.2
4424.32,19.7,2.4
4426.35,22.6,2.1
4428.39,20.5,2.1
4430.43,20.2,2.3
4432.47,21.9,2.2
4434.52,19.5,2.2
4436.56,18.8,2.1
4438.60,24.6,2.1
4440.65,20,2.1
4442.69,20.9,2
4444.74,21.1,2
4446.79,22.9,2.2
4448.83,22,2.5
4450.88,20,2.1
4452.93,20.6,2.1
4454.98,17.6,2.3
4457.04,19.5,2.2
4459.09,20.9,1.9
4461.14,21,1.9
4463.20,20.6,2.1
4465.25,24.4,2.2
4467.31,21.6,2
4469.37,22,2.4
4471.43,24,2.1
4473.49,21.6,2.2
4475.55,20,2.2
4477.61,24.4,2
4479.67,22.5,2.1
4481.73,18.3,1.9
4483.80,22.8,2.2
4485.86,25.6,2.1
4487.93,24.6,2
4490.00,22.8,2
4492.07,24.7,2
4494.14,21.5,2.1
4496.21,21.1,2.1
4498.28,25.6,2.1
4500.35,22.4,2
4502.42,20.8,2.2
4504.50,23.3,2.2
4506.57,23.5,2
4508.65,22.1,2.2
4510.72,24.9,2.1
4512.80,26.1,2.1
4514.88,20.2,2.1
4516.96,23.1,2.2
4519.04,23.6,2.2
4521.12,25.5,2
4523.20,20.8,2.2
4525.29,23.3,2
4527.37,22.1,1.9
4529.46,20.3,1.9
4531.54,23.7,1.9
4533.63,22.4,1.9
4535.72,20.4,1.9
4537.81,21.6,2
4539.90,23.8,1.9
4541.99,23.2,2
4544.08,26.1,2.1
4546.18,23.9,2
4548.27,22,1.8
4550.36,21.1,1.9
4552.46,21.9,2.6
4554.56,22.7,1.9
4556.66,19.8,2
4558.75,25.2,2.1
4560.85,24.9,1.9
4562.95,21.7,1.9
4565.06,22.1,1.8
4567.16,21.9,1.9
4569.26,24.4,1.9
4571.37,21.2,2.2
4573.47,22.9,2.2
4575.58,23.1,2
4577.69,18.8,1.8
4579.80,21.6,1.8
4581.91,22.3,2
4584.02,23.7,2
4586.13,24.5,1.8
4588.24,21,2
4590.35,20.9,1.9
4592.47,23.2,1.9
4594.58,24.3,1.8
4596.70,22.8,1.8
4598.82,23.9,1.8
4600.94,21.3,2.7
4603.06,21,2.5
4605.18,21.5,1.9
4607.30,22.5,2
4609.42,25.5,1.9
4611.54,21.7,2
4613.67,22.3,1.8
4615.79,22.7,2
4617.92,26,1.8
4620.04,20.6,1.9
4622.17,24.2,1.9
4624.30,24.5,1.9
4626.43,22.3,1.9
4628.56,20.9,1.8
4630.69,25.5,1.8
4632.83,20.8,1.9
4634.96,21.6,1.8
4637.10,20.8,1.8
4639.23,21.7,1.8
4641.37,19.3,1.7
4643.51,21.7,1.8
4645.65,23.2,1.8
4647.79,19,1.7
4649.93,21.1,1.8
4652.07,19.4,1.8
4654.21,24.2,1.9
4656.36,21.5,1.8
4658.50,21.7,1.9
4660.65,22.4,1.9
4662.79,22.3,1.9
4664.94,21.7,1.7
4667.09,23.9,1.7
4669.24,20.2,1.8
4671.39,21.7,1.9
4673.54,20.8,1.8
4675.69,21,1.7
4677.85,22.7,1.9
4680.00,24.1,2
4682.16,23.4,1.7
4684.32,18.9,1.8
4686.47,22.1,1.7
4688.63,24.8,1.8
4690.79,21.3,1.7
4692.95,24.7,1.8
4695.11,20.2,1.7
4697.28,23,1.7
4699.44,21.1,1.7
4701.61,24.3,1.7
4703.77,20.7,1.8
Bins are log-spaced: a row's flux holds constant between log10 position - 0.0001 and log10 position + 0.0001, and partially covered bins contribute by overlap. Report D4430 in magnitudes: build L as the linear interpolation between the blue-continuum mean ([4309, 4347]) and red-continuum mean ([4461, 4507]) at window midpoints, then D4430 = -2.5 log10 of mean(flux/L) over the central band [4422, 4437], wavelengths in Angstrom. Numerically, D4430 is 0.03 mag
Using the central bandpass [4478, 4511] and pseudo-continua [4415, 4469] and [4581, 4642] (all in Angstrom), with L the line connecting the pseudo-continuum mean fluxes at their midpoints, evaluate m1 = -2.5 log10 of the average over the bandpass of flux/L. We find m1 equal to -0.06 mag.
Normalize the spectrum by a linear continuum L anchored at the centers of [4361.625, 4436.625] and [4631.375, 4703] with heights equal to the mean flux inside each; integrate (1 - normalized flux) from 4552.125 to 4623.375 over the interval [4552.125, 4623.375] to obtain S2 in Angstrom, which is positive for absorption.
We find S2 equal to -4.6 Angstrom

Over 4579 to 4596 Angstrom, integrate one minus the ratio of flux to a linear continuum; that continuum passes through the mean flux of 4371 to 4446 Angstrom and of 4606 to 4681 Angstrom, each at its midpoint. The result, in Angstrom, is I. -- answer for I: -0.9 Angstrom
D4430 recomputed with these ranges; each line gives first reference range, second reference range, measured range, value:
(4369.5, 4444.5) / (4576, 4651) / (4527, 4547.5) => -0.07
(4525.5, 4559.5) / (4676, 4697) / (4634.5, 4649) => 0.07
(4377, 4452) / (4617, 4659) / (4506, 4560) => -0.09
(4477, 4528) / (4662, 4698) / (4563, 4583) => 0.03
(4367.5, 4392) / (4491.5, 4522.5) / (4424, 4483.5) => -0.03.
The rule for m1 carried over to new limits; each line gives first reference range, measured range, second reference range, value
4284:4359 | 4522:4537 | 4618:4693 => -0.07 mag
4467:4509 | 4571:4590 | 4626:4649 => -0.01 mag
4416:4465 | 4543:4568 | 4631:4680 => -0.07 mag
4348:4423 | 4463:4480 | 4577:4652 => -0.09 mag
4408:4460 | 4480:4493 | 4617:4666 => -0.08 mag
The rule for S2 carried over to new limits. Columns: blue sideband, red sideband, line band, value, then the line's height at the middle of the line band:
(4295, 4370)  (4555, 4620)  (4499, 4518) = -1.5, 21.3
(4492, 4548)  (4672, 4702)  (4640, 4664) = 1.0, 22.4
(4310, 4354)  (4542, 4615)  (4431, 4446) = -0.2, 20.7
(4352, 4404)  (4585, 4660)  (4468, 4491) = -2.5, 20.4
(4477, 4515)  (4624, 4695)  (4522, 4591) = 0.7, 22.6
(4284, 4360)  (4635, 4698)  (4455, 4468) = -1.1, 19.4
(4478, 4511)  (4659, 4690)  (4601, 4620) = -0.2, 22.4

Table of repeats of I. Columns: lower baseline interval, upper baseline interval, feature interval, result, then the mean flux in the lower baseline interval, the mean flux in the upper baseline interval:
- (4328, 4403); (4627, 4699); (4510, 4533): -2.56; 19.4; 21.9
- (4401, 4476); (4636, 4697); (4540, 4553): -1.02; 21.1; 21.8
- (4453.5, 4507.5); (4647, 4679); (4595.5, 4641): -1.64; 22.2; 21.6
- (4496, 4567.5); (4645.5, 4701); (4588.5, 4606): 0.07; 22.8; 21.9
